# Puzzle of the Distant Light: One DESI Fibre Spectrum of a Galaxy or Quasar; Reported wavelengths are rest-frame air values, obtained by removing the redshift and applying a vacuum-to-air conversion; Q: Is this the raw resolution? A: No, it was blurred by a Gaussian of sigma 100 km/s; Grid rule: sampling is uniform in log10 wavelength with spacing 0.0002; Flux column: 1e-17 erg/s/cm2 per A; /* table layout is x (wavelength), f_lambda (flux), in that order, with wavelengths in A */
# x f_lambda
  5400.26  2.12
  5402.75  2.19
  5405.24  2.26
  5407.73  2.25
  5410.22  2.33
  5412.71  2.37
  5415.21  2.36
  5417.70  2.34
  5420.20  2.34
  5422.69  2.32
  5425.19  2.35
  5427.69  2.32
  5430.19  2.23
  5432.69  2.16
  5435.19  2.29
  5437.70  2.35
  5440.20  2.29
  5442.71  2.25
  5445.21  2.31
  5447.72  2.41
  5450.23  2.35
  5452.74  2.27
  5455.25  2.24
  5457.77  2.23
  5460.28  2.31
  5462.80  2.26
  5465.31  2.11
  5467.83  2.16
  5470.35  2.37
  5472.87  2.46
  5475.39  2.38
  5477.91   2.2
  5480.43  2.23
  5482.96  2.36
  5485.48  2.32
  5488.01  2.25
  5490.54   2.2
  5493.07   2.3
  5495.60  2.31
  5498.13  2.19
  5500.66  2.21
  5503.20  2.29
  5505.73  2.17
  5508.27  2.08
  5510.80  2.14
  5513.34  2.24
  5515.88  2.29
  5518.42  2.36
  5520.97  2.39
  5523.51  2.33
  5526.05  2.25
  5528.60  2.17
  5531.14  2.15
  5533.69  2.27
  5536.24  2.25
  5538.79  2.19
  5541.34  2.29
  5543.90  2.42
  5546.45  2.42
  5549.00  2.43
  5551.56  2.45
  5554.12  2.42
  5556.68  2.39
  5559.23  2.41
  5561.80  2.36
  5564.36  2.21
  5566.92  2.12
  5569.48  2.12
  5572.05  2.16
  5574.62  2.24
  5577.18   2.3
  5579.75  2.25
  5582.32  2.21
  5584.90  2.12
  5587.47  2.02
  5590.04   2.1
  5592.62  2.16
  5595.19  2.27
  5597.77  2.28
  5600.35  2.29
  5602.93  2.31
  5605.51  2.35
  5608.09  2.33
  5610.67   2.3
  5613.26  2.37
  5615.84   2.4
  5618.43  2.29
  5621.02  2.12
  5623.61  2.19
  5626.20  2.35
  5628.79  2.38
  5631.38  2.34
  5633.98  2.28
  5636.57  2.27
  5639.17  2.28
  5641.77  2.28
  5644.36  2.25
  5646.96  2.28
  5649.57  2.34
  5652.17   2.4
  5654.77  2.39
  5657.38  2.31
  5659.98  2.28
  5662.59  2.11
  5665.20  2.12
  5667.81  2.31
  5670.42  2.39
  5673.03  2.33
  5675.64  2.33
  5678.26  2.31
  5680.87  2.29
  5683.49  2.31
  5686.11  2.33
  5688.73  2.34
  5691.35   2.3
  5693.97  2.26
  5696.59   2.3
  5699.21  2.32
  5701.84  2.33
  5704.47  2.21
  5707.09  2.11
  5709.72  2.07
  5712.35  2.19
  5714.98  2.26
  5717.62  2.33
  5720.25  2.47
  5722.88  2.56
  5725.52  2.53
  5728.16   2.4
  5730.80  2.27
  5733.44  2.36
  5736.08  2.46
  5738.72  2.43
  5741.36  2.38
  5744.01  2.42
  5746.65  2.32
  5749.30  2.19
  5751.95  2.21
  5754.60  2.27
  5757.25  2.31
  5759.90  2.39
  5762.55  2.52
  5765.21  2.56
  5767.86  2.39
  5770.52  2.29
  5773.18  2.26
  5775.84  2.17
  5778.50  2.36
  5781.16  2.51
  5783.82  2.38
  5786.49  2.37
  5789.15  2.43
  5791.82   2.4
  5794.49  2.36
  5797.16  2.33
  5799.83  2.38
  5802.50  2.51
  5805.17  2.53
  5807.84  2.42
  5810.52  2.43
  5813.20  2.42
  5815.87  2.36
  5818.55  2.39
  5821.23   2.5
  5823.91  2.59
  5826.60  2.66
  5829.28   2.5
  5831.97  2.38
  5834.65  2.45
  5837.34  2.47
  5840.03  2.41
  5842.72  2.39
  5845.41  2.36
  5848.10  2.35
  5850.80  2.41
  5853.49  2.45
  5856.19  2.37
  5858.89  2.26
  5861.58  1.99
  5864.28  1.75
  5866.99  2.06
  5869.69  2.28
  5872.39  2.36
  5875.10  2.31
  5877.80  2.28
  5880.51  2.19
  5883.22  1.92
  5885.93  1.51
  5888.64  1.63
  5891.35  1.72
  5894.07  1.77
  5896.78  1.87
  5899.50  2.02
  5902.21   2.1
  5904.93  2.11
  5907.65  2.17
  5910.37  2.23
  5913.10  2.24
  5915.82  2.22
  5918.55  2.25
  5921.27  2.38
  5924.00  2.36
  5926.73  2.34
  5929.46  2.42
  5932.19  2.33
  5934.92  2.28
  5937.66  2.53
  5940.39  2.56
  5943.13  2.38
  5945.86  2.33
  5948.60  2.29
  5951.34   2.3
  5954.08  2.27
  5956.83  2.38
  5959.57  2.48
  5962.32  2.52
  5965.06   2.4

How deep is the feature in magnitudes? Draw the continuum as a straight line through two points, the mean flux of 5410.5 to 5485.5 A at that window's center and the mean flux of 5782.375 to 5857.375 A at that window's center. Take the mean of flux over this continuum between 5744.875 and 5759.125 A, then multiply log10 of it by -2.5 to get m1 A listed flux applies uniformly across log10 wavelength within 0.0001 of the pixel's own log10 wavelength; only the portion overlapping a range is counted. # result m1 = 0.062 mag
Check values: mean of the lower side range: 2.3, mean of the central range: 2.27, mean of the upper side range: 2.43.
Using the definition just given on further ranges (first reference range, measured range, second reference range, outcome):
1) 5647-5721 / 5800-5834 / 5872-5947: -0.12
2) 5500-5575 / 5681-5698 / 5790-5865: 0.01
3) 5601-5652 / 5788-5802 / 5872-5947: -0.08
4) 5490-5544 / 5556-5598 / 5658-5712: 0.02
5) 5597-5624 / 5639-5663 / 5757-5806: 0.01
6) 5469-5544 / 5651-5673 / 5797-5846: 0.03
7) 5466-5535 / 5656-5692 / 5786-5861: 0.03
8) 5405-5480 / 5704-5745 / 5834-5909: -0.07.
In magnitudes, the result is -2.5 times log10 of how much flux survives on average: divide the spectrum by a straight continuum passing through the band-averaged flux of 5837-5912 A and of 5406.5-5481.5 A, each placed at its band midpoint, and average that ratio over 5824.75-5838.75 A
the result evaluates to -0.16 mag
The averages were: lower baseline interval 2.29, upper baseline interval 2.13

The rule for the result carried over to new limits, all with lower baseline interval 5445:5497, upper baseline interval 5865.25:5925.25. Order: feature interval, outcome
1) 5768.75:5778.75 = -0.06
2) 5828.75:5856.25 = -0.14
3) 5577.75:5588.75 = 0.04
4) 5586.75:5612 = -0.01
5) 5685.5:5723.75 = -0.05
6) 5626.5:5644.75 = -0.05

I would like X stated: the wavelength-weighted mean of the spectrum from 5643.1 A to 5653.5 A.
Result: 2.32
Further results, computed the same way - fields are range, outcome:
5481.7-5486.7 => 2.34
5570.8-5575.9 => 2.2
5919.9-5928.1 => 2.36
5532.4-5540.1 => 2.24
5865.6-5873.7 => 2.23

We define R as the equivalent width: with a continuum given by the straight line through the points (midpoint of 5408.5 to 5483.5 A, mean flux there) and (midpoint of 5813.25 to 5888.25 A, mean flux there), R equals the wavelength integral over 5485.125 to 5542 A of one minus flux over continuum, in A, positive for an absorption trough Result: 1.3 A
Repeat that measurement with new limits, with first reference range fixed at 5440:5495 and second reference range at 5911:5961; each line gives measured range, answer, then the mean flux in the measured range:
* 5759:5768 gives -0.6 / 2.48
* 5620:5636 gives 0.2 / 2.28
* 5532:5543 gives 0.2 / 2.25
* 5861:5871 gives 1.4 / 2.02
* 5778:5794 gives -0.5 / 2.41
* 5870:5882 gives 0.3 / 2.28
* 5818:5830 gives -1.0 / 2.54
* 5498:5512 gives 0.7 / 2.18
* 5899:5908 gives 0.9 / 2.1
